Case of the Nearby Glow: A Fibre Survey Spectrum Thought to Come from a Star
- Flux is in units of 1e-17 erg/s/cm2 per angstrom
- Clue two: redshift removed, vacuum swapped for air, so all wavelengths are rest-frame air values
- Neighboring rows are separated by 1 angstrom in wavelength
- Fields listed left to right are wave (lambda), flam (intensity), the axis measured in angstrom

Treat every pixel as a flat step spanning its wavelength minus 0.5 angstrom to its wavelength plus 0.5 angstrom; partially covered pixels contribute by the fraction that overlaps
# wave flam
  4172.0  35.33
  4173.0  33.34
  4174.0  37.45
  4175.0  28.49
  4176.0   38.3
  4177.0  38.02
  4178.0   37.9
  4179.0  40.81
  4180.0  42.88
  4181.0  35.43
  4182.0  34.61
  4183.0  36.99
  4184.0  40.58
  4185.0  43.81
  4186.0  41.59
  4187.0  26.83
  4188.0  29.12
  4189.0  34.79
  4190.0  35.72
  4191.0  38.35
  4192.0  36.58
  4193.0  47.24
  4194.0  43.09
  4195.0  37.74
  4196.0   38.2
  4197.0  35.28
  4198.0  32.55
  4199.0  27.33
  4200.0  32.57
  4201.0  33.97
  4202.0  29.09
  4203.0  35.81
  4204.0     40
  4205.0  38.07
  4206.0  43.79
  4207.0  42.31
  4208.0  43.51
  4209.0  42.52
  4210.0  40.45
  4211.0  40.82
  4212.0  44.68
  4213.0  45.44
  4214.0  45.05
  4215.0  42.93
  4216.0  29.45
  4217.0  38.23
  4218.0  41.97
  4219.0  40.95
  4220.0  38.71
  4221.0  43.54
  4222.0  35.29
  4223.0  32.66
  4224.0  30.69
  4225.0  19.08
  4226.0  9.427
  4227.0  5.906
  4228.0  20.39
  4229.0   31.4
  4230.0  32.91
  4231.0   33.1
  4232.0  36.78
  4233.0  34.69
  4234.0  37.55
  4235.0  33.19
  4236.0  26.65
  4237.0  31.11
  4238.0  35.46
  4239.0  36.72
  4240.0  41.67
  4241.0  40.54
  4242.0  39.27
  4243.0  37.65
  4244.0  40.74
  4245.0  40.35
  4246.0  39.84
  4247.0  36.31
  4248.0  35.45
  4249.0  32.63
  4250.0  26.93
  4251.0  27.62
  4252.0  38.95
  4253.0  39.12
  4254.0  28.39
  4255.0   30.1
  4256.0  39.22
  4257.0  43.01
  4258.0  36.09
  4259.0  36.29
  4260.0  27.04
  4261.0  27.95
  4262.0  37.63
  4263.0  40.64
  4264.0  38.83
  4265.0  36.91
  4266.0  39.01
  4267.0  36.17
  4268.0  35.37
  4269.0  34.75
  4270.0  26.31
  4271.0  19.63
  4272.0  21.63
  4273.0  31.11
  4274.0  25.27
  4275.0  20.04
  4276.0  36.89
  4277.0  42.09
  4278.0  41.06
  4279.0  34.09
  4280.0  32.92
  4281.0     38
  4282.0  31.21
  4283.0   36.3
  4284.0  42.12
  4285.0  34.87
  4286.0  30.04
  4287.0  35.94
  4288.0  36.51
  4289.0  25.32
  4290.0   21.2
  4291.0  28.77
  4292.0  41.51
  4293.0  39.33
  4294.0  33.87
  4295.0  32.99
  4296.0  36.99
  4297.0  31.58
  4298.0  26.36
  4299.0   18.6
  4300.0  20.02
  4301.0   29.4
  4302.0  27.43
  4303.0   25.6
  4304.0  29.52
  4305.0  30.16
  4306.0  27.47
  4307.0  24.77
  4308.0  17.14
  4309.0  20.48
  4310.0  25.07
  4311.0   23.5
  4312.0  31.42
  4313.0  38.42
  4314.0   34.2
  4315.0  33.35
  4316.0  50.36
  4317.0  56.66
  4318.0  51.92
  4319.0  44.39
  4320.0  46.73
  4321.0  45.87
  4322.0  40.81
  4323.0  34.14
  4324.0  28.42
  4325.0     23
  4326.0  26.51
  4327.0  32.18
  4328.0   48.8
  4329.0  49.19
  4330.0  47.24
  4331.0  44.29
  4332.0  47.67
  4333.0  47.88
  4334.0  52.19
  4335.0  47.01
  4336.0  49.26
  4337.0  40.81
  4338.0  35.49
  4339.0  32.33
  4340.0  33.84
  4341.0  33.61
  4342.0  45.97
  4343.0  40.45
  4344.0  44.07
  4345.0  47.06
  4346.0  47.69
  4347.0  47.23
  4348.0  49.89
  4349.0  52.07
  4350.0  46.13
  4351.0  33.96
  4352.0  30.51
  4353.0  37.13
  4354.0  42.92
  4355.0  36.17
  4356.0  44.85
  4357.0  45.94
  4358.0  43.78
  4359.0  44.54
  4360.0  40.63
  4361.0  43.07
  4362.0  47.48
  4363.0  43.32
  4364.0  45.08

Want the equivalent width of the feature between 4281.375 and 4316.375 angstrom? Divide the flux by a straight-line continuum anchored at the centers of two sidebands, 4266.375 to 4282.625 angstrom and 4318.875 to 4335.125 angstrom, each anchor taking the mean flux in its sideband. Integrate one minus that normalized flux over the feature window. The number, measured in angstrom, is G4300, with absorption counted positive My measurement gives 5.3 angstrom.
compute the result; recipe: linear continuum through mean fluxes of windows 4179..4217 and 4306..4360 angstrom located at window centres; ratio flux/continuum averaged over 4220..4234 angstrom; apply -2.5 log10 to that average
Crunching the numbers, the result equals 0.313 mag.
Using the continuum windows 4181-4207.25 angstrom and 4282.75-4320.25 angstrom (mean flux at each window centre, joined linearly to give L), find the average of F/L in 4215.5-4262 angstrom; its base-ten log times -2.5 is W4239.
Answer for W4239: 0.04 mag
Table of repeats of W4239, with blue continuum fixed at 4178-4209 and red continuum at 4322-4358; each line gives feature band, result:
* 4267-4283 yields 0.24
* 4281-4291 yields 0.22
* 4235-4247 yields 0.05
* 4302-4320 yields 0.21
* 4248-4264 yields 0.14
